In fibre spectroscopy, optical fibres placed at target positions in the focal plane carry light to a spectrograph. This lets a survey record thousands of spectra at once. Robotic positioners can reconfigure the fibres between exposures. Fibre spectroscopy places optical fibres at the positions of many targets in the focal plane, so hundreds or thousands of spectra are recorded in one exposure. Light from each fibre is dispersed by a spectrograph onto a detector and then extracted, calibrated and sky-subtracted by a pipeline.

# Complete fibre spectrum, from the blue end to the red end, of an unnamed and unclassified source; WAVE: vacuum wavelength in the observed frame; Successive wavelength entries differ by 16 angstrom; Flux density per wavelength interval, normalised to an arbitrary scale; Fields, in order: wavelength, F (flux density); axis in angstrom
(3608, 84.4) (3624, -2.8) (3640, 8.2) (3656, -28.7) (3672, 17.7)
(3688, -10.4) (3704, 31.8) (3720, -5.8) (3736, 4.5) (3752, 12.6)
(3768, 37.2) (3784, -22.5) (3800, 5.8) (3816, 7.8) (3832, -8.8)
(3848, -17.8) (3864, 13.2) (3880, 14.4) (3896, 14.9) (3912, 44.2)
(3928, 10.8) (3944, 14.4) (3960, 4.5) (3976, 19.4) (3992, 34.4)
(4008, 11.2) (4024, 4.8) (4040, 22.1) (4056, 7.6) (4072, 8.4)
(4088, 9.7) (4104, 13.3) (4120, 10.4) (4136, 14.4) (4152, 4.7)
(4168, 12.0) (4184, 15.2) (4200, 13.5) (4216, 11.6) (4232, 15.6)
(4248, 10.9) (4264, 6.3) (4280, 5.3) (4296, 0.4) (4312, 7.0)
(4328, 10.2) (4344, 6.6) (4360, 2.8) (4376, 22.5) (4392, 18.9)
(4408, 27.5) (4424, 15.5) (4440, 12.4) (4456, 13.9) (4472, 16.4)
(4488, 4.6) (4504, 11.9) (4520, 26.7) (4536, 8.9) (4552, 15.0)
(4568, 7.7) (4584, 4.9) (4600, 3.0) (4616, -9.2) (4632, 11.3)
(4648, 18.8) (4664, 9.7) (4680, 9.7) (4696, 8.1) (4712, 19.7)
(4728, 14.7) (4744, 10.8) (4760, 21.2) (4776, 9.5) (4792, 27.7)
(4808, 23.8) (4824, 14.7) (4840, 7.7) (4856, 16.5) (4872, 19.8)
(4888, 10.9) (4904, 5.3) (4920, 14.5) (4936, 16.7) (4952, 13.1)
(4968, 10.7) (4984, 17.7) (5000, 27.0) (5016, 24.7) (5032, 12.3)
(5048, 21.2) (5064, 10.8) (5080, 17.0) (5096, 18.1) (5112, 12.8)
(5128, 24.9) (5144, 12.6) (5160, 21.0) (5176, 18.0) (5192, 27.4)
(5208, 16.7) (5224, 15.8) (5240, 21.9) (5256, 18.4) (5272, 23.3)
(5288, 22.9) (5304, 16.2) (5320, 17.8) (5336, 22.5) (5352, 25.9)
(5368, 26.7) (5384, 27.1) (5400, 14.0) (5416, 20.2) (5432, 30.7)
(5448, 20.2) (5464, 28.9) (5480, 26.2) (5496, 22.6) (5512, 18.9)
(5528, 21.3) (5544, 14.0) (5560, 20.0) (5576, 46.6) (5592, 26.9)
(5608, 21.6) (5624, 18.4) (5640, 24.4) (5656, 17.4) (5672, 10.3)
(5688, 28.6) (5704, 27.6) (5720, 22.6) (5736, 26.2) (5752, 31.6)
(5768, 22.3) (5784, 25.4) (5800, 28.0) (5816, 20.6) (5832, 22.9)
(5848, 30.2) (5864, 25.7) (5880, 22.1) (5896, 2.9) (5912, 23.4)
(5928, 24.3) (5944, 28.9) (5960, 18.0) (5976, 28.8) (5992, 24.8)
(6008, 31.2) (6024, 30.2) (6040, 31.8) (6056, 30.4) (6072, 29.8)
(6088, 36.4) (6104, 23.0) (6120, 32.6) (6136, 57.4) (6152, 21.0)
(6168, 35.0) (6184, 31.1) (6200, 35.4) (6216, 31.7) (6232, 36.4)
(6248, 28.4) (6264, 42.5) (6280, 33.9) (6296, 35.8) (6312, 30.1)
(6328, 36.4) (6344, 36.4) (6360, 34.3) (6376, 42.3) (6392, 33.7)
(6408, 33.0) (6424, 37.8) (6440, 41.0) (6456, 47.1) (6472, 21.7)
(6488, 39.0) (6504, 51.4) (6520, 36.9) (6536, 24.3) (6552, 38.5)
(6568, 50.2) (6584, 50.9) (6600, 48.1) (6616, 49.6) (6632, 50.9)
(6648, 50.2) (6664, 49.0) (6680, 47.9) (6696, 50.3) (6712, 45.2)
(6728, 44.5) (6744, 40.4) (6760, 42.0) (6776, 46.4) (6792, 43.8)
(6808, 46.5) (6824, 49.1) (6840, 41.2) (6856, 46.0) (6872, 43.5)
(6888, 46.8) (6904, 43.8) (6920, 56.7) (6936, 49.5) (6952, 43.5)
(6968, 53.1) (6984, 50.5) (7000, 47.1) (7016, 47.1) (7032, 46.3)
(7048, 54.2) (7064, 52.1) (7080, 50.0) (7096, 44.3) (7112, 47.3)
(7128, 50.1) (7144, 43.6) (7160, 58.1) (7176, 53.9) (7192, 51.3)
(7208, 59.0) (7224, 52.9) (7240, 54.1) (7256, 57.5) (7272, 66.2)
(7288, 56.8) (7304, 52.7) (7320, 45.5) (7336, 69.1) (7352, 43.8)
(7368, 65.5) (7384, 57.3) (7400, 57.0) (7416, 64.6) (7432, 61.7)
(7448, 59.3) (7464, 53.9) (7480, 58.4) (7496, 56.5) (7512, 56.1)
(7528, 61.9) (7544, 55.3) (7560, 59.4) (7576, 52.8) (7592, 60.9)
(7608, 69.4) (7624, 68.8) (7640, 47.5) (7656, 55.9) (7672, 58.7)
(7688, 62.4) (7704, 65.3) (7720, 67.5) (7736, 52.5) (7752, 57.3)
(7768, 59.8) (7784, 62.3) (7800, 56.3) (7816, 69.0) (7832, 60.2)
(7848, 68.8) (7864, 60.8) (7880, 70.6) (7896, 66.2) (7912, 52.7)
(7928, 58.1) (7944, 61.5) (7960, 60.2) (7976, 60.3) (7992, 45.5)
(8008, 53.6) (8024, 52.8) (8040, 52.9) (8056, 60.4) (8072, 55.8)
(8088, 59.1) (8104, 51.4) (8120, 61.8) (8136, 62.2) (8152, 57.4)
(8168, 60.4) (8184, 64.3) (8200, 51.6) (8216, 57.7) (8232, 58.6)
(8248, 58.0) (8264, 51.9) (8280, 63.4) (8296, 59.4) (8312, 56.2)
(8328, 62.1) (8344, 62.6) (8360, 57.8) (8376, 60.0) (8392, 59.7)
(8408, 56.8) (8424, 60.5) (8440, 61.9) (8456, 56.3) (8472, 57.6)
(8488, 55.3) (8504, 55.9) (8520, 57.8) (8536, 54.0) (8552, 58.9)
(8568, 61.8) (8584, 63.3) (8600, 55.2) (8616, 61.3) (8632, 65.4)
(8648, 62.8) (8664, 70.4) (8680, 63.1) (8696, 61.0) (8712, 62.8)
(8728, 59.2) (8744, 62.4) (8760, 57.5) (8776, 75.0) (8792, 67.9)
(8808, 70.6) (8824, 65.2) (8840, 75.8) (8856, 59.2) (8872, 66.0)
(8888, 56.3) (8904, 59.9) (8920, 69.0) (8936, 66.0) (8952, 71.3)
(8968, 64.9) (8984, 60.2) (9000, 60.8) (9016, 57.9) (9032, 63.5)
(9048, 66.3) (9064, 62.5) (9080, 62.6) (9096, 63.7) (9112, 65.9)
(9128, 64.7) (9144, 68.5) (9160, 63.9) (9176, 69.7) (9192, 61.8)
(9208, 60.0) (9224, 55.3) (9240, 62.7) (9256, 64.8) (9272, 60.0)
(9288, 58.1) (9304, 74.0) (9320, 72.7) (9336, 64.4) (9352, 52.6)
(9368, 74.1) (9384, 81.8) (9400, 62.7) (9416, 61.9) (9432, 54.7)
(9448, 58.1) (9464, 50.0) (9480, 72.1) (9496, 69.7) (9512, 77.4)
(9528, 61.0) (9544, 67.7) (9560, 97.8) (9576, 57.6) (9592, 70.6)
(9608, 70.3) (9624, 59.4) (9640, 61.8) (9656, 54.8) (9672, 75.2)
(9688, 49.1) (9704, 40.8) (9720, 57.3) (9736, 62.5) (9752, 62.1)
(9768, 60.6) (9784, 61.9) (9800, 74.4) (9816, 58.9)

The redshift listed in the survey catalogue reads 0.646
